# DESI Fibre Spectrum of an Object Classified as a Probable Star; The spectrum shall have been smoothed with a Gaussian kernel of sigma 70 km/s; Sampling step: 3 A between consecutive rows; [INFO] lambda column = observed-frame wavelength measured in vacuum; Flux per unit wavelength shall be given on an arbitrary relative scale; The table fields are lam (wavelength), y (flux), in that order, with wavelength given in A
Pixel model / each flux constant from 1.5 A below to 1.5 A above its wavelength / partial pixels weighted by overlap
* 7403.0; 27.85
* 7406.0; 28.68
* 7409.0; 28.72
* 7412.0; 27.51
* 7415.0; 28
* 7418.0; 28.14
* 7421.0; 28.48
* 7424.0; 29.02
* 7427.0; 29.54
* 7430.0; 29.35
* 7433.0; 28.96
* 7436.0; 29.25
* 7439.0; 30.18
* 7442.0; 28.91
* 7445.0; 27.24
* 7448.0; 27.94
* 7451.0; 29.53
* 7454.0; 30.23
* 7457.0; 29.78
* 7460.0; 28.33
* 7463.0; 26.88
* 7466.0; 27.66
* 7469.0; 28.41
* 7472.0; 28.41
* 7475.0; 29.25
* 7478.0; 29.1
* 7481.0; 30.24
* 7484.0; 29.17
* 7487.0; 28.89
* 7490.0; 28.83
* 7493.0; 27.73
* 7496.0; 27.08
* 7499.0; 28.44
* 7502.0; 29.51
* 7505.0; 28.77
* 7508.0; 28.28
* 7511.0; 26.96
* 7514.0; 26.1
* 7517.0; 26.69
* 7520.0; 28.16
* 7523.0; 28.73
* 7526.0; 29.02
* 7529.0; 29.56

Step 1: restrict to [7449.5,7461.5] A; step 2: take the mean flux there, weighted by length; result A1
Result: 29.5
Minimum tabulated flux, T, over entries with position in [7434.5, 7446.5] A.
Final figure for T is 27.24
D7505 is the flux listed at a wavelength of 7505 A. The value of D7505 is 28.77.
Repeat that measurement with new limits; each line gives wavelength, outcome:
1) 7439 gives 30.18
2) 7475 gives 29.25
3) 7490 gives 28.83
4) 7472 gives 28.41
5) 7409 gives 28.72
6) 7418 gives 28.14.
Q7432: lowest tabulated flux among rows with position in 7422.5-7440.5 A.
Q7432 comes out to 28.96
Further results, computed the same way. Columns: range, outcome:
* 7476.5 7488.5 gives 28.89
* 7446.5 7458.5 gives 27.94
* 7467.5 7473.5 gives 28.41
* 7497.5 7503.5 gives 28.44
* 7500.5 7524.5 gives 26.1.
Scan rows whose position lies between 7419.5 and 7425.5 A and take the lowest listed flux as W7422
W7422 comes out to 28.48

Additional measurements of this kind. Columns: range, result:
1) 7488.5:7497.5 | 27.08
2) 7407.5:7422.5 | 27.51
